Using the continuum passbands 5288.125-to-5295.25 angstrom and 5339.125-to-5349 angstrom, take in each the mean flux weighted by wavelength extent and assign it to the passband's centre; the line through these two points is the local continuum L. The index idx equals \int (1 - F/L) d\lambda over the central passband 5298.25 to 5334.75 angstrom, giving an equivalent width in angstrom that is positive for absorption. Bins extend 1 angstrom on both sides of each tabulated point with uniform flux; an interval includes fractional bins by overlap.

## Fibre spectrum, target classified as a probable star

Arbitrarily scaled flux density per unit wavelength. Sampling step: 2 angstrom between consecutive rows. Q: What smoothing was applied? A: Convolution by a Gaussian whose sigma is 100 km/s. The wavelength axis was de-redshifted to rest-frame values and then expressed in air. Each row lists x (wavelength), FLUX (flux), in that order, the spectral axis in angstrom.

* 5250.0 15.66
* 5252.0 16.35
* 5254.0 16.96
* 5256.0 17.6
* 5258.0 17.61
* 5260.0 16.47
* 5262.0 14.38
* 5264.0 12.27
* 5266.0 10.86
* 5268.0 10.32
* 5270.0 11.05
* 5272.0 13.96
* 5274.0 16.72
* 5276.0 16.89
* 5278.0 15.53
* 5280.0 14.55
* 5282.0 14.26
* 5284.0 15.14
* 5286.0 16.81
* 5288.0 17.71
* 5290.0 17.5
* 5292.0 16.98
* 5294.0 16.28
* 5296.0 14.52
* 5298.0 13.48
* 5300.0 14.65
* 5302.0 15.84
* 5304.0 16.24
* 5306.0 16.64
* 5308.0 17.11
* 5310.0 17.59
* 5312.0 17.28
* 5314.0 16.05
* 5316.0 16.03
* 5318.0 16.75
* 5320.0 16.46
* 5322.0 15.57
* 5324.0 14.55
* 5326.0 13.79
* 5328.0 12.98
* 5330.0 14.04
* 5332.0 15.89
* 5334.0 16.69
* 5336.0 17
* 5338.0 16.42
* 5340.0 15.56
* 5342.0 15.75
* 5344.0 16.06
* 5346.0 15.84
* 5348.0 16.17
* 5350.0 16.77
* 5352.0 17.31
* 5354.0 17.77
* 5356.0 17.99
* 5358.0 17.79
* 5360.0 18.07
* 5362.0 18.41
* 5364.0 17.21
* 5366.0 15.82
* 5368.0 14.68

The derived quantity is 1.6 angstrom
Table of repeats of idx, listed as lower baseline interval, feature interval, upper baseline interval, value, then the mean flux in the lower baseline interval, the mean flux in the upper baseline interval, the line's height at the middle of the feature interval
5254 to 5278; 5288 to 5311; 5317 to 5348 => -1.7 angstrom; 14.5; 15.6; 15.1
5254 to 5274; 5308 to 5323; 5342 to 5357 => -0.8 angstrom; 14.1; 16.8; 15.7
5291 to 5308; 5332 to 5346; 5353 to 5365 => 0.8 angstrom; 15.7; 17.9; 17.1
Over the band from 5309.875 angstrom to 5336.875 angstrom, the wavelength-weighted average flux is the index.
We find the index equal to 15.7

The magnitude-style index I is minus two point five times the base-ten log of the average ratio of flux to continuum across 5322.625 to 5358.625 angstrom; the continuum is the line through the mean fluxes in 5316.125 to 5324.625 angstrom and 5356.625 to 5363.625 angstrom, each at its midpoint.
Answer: 0.07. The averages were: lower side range 15.9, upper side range 18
